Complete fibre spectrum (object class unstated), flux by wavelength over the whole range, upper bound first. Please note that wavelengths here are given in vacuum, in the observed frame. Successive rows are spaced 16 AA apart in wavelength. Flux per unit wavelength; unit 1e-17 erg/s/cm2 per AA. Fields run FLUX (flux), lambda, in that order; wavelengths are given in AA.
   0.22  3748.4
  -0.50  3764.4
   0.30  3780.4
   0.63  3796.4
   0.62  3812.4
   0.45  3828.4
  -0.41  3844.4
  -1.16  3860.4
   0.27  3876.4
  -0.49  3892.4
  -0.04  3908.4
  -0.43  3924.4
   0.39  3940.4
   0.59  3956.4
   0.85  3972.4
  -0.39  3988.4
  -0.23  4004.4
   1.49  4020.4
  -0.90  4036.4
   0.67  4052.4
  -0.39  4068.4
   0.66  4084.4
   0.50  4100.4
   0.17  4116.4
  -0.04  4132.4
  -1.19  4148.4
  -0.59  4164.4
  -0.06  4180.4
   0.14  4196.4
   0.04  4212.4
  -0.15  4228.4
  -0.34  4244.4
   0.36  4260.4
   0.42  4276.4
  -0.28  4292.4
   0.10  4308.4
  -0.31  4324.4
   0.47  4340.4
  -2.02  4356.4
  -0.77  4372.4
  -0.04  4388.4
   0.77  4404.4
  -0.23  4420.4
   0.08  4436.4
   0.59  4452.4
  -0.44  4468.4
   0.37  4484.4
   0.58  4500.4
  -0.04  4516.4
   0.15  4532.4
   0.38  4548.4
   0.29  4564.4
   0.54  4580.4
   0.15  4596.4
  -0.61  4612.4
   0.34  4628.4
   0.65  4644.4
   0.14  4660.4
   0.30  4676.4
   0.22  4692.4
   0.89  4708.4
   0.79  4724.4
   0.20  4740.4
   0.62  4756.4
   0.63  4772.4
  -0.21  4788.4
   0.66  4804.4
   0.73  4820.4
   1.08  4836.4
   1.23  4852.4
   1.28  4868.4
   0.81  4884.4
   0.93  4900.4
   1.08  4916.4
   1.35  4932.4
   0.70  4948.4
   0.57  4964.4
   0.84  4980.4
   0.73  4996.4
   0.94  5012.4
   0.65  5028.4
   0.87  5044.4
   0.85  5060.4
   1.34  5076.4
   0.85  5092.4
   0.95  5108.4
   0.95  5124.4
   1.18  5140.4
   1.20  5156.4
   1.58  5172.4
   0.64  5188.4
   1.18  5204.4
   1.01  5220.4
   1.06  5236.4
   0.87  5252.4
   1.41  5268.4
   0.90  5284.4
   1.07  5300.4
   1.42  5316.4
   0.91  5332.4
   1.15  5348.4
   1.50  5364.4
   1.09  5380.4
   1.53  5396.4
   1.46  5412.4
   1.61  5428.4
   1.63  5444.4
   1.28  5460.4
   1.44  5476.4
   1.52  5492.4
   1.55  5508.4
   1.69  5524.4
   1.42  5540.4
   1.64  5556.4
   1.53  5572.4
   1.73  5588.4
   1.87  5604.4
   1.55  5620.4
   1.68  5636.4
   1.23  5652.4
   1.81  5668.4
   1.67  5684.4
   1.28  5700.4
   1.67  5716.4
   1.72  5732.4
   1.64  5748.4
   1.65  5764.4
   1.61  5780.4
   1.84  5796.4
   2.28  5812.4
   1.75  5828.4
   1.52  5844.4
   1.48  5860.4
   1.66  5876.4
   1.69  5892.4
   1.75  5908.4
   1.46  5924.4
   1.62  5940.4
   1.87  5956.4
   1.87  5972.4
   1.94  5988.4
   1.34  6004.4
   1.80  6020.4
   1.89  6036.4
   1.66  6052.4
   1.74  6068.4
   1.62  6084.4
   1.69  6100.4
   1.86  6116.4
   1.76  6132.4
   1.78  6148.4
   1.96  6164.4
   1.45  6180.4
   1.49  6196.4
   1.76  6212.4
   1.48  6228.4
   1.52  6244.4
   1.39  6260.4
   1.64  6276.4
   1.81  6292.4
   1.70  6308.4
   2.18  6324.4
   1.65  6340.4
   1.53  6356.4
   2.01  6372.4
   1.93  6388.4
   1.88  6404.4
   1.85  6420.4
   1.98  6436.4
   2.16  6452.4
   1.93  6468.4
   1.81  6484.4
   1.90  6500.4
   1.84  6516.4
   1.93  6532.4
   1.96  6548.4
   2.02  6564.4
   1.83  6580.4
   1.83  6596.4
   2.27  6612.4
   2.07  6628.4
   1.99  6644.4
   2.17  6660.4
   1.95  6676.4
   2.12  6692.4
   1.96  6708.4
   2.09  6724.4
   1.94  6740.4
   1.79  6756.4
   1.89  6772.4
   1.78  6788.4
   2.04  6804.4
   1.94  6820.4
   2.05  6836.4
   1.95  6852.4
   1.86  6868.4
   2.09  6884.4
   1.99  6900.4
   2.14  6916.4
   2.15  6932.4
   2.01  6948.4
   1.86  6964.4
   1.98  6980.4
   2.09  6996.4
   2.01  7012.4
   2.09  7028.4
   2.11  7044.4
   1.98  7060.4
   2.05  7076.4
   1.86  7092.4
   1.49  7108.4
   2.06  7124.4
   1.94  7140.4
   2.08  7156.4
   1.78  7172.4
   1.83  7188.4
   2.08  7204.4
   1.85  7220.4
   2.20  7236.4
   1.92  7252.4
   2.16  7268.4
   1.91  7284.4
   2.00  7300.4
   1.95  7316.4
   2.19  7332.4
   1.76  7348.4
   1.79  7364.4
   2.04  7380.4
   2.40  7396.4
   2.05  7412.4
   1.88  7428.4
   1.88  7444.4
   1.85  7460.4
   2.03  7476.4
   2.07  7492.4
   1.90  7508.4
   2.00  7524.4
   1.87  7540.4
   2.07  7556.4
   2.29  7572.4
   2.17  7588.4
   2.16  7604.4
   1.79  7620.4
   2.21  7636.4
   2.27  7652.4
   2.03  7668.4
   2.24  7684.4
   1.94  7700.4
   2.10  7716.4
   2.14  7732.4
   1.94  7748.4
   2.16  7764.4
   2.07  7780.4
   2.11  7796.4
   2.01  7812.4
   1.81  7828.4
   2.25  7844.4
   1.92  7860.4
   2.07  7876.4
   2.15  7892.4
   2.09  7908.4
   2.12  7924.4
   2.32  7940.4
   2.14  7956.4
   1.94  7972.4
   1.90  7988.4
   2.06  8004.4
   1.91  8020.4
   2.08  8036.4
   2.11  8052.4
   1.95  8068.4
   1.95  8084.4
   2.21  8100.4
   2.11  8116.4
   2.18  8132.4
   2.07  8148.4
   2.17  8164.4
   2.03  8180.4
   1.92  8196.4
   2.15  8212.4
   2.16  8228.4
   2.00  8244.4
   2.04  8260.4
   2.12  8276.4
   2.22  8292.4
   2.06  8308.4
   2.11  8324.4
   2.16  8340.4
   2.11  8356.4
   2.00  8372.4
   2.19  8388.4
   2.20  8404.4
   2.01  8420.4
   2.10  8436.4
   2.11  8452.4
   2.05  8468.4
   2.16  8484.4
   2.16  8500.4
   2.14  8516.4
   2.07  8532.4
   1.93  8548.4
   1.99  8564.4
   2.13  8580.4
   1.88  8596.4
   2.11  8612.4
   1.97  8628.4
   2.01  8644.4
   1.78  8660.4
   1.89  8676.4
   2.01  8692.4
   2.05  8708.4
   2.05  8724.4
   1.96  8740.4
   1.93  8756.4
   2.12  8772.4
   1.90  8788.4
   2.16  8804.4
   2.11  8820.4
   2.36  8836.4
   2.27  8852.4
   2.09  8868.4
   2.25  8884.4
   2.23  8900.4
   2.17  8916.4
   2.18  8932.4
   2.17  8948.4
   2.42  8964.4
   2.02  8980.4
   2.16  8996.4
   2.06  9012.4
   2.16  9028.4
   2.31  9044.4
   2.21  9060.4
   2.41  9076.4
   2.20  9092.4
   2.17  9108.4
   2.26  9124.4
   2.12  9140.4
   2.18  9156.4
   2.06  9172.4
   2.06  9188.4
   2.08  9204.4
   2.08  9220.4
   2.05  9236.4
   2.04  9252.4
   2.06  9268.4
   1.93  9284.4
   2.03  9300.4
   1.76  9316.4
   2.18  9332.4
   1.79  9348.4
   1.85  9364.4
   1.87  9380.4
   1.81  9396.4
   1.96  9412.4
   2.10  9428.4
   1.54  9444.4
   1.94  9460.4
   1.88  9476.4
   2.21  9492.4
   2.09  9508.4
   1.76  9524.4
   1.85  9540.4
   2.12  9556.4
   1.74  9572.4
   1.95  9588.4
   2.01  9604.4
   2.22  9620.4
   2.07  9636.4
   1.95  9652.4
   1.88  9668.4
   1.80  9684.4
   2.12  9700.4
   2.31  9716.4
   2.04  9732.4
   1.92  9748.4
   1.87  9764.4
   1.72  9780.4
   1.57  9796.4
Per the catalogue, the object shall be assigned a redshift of 0.21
